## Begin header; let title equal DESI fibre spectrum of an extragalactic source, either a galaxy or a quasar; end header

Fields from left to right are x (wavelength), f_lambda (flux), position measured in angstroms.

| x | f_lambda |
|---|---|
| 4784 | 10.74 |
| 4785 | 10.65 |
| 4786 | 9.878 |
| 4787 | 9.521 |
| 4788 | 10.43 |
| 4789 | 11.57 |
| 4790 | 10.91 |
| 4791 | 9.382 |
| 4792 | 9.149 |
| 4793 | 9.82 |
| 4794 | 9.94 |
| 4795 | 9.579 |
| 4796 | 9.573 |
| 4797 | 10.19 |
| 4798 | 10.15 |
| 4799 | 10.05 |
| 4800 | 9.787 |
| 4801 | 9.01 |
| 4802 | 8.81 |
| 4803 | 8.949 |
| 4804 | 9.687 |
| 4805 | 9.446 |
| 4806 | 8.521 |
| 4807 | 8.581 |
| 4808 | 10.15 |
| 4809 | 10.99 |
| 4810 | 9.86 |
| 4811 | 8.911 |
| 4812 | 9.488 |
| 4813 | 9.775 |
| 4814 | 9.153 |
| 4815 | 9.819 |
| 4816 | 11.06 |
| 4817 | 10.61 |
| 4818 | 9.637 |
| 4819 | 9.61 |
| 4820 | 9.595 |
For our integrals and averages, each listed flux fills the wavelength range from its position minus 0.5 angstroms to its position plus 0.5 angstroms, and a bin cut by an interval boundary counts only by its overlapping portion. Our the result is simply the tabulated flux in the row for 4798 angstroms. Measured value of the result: 10.15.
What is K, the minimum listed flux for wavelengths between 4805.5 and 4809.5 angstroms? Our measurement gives 8.521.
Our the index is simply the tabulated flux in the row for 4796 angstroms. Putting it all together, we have 9.573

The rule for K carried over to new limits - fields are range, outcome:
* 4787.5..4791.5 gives 9.382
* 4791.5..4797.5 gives 9.149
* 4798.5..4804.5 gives 8.81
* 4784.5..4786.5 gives 9.878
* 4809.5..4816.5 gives 8.911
